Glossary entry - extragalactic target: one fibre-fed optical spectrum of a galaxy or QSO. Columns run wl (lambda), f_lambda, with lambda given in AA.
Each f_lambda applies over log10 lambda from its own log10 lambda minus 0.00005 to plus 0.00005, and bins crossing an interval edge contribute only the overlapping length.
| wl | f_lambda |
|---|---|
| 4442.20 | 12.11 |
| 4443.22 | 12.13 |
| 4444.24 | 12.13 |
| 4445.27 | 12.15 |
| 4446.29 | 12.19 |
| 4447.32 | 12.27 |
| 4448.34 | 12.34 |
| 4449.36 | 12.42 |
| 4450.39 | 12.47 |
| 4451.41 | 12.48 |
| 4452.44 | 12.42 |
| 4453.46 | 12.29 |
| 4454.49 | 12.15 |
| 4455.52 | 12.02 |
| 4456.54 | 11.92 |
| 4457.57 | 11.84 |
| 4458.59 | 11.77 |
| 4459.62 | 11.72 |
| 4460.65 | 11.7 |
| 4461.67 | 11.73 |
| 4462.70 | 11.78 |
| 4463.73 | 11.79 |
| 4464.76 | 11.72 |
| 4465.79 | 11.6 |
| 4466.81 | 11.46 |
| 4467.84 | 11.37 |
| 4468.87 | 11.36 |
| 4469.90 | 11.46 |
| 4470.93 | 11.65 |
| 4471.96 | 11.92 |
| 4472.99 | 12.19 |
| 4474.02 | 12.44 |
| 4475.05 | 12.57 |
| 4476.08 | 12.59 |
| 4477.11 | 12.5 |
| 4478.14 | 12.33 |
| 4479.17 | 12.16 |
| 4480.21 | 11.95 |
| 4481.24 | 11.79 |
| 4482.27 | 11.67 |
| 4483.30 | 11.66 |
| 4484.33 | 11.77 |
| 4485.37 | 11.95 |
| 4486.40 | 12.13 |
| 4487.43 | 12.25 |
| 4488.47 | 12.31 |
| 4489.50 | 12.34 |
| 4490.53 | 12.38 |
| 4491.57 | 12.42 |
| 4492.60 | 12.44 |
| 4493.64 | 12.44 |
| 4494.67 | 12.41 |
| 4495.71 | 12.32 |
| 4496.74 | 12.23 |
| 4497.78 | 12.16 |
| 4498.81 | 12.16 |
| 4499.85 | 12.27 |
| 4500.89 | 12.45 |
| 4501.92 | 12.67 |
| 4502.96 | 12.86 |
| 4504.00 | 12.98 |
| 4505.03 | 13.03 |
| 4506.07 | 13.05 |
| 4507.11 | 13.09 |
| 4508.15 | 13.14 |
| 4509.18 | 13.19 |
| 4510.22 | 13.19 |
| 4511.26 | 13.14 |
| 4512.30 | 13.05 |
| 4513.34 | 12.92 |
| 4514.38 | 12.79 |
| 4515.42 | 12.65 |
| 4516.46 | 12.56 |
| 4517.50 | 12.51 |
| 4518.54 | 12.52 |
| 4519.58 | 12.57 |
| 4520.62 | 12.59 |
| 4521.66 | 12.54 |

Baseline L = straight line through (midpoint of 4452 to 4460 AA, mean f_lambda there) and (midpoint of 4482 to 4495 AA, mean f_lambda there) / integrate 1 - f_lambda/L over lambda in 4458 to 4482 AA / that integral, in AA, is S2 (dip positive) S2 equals 0.4 AA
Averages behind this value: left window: 12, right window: 12.2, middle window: 11.9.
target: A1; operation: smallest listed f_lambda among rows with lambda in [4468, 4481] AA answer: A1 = 11.36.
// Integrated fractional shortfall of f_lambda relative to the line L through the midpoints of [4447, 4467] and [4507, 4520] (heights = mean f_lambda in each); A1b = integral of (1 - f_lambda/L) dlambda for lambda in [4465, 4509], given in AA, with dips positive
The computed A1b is 0.8 AA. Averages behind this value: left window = 12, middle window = 12.2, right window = 12.9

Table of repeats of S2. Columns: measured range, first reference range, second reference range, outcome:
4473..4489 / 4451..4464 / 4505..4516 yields 0.4 AA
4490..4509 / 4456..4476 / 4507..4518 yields 0.0 AA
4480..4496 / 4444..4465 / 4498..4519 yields 0.5 AA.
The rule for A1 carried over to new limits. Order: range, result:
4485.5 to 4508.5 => 12.13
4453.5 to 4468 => 11.37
